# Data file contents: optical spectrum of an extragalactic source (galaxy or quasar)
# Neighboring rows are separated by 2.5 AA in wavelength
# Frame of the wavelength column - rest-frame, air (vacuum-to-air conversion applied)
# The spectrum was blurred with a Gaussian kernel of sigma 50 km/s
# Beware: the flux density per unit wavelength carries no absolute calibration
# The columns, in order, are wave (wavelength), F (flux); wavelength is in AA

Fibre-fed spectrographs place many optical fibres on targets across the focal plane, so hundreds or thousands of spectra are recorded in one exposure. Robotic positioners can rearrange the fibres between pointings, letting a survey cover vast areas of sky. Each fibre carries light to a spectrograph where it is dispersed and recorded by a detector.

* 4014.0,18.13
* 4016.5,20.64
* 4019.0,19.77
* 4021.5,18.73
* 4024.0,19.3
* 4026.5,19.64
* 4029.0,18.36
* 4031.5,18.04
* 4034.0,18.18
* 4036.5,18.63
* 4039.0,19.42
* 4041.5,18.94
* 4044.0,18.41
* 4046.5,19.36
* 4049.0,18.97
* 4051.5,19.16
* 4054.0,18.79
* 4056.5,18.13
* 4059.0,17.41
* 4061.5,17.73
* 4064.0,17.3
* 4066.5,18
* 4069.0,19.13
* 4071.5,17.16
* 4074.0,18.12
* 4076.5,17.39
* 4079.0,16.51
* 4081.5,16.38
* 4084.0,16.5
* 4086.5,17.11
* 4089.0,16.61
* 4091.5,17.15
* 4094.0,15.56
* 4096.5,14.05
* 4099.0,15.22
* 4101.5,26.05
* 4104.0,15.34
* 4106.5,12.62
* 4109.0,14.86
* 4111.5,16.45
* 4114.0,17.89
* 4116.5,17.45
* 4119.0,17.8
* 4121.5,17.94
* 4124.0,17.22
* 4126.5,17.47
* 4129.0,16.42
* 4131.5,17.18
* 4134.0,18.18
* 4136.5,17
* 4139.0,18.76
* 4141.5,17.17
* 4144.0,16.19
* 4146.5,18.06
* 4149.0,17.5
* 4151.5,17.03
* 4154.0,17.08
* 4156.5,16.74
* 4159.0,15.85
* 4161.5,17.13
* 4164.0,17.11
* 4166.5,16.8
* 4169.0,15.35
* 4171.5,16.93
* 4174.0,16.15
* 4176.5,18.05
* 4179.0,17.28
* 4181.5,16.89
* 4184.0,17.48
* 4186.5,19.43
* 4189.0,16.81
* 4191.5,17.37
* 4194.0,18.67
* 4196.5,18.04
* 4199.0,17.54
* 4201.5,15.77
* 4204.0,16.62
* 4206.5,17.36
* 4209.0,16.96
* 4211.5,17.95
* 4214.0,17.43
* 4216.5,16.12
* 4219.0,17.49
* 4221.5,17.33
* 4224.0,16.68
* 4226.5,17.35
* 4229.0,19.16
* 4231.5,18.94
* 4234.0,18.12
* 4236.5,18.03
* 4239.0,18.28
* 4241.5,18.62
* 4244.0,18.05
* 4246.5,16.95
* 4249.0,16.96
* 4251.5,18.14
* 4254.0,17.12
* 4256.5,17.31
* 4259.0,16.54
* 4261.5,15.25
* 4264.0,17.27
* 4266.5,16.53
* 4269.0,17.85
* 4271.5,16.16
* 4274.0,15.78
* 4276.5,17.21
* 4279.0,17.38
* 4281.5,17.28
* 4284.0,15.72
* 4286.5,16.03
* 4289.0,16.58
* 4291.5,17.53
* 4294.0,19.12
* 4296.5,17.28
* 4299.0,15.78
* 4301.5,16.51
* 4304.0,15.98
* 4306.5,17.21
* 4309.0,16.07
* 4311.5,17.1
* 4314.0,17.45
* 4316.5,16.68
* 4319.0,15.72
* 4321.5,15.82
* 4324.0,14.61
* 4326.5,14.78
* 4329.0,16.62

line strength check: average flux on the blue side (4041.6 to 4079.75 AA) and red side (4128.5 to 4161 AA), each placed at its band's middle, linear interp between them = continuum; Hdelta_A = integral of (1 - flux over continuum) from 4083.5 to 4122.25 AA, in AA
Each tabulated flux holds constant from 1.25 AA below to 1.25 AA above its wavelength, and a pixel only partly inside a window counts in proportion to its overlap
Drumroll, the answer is 1.9 AA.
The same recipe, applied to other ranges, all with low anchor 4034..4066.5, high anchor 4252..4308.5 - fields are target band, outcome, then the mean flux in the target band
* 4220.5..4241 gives -1.0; 18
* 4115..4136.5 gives 0.6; 17.4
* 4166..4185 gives 0.8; 16.9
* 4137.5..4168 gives 1.1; 17.1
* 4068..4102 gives 2.0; 17.1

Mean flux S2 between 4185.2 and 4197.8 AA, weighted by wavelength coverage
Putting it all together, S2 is 18.1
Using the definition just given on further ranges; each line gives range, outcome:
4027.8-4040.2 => 18.5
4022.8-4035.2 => 18.7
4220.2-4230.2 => 17.6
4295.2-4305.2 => 16.4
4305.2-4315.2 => 17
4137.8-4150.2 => 17.5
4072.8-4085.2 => 17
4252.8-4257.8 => 17.2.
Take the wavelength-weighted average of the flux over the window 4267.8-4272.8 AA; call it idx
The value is 17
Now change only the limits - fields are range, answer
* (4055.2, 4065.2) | 17.6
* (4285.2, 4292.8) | 16.7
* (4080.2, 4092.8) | 16.7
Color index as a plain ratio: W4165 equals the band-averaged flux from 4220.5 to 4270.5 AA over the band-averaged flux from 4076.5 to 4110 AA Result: 1.06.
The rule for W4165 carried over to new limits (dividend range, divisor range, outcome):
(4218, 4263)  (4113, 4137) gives 1.01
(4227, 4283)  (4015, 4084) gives 0.95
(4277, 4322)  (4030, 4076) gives 0.91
